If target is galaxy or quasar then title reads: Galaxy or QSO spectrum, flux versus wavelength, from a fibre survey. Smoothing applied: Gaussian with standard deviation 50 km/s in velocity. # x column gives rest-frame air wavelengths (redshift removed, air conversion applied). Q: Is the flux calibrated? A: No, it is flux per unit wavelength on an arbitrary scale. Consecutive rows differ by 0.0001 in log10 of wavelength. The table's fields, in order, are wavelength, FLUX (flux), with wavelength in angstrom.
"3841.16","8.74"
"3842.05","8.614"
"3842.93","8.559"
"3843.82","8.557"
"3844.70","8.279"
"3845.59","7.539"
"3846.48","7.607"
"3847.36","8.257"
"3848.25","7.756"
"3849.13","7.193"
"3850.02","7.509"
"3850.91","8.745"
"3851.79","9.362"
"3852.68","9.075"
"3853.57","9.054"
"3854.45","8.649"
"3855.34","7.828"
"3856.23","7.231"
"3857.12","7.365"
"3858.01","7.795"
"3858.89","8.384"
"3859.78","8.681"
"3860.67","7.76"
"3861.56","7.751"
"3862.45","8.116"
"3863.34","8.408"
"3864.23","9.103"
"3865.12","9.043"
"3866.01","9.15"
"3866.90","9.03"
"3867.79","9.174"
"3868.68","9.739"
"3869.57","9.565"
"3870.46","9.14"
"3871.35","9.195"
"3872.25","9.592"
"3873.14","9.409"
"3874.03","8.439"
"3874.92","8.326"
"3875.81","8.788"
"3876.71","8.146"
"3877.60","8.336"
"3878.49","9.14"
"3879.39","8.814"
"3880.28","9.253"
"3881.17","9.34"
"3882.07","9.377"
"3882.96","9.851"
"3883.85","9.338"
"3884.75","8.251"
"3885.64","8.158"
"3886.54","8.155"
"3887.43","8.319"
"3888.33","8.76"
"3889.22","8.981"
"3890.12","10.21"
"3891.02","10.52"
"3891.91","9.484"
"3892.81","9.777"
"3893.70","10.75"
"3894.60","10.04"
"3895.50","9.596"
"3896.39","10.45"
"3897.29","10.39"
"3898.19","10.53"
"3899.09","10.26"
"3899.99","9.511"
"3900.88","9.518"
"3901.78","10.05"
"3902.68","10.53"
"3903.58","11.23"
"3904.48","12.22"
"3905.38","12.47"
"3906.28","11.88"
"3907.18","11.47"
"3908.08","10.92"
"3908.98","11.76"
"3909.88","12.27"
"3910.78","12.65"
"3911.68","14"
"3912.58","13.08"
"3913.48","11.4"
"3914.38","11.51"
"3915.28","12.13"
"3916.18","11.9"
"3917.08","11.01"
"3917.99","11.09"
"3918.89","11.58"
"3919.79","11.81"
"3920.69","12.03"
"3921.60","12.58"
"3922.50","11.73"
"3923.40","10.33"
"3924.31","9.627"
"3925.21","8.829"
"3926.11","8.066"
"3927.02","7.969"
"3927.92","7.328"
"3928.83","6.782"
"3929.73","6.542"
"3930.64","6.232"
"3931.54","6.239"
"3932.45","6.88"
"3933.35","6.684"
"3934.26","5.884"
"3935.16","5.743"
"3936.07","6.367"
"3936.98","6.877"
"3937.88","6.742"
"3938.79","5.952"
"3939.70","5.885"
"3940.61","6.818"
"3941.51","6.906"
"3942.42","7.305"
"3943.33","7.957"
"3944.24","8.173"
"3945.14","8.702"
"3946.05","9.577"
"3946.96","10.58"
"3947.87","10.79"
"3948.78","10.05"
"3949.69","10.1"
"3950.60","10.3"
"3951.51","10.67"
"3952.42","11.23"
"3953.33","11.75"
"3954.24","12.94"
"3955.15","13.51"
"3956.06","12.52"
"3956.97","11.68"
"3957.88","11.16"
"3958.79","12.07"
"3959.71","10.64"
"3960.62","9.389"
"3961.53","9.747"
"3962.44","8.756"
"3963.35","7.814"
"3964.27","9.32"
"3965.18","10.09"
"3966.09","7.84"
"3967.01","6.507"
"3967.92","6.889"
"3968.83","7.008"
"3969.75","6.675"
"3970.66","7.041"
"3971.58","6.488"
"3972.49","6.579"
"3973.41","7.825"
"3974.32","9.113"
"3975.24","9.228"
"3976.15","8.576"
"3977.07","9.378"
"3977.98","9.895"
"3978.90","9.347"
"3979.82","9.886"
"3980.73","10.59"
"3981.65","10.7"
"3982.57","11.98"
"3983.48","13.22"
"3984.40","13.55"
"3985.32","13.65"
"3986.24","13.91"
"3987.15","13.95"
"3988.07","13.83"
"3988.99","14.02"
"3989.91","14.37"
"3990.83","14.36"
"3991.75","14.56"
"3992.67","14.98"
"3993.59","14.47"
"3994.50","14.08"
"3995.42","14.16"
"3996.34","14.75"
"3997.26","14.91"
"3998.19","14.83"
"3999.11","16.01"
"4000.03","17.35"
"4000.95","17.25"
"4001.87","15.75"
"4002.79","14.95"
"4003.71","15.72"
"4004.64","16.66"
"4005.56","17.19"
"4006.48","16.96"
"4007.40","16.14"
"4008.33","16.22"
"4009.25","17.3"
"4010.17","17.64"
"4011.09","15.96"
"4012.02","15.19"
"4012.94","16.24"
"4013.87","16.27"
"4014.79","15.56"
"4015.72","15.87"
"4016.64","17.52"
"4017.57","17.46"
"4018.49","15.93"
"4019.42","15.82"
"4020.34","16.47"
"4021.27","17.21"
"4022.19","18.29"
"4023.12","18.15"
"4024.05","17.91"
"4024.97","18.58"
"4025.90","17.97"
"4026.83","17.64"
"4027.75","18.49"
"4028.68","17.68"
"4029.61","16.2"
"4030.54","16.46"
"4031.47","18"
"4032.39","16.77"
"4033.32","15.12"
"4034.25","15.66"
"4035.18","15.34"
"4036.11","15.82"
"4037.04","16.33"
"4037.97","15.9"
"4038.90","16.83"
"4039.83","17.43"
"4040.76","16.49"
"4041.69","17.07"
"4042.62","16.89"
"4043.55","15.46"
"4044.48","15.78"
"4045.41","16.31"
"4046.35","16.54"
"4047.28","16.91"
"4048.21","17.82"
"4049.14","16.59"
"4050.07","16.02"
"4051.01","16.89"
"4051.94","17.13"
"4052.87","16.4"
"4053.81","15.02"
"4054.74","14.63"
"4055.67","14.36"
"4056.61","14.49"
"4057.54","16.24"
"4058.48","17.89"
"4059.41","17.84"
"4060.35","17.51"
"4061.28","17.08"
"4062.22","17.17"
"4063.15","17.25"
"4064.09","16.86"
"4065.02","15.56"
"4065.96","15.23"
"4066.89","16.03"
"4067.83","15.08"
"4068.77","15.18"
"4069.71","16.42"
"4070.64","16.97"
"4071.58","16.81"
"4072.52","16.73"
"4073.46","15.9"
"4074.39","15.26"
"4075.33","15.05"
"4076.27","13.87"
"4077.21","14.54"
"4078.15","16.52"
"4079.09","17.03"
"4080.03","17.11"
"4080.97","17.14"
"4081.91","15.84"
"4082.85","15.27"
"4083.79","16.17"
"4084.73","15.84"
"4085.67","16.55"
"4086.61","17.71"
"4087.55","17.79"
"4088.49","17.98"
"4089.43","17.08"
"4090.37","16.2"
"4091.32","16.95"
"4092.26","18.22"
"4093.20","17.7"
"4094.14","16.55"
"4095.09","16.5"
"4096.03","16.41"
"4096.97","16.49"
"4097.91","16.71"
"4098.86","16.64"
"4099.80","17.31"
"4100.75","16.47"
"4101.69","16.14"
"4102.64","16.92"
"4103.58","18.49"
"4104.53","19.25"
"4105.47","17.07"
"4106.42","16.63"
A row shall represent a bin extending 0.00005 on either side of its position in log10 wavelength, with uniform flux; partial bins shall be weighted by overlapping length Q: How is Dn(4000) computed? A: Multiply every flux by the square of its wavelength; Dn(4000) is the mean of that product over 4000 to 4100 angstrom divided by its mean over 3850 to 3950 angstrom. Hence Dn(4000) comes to 1.9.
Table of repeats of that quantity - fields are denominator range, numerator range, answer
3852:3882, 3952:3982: 1.14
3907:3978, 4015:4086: 1.86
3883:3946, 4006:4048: 1.87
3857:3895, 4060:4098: 2.03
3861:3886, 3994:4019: 1.93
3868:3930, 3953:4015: 1.30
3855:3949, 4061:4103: 1.94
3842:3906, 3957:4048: 1.66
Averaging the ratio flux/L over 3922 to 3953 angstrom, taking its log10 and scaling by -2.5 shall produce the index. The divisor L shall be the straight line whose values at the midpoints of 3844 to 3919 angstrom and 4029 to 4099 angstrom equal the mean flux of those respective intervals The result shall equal 0.39 mag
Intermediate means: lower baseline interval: 9.57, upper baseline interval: 16.4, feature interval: 8.14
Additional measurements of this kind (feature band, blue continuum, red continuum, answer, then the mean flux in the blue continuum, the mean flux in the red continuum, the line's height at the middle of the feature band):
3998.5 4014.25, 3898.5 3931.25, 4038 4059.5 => -0.13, 10.7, 16.4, 14.6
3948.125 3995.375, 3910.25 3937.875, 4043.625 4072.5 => 0.11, 9.46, 16.3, 11.9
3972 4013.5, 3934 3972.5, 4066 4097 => -0.21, 8.86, 16.4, 11.2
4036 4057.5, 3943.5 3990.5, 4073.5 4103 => -0.13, 10.3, 16.5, 14.4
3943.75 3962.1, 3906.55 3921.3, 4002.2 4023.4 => 0.27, 11.9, 16.5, 13.7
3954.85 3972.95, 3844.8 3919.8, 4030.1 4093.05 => 0.36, 9.61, 16.4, 12.7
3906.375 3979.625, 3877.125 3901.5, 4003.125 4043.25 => 0.28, 9.45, 16.7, 12.4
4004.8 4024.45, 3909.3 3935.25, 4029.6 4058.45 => -0.14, 9.86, 16.2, 14.7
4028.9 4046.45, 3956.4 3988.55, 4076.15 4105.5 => -0.19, 9.85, 16.8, 13.7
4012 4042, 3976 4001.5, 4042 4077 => -0.13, 13.4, 16.2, 14.9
